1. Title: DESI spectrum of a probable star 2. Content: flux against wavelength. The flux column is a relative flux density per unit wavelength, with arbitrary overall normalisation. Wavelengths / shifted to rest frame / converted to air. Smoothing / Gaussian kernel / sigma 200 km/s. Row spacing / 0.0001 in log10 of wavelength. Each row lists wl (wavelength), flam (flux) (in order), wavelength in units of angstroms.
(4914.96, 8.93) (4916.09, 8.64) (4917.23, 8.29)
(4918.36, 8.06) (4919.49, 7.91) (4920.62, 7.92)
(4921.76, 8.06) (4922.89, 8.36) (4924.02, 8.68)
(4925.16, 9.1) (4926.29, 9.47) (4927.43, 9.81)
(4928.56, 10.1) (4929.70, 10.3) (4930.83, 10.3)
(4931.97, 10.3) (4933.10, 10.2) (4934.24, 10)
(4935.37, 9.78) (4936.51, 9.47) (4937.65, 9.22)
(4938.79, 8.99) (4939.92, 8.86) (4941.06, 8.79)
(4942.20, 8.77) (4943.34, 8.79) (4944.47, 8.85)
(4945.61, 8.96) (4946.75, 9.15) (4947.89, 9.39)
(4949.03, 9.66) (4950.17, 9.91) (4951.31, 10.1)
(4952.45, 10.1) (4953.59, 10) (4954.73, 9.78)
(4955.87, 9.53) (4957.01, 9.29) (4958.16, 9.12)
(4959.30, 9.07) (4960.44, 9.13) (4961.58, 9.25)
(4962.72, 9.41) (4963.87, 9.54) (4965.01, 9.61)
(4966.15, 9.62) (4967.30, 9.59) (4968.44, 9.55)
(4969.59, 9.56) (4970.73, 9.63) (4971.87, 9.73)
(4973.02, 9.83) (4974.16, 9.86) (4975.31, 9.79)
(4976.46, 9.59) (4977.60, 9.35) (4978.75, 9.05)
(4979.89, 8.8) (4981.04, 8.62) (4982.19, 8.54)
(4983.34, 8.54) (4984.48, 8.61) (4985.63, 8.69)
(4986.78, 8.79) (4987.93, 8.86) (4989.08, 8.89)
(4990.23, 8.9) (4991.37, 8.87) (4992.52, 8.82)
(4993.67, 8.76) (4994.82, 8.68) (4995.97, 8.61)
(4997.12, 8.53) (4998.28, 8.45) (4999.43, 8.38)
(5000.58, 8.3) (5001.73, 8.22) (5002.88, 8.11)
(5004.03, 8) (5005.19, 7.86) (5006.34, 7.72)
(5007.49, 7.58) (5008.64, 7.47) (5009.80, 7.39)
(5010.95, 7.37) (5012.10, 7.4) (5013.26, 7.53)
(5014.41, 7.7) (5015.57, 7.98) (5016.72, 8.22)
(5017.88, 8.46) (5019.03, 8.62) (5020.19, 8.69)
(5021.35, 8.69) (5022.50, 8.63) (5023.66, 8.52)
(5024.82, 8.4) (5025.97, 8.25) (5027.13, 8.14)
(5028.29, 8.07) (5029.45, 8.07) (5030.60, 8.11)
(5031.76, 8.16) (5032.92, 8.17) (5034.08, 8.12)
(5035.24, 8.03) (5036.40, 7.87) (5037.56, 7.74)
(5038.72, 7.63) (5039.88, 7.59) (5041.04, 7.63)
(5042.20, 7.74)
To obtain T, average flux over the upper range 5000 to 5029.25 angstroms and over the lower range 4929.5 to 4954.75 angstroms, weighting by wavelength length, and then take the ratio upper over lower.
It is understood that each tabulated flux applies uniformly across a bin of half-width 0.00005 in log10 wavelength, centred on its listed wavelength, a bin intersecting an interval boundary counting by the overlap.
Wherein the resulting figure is 0.84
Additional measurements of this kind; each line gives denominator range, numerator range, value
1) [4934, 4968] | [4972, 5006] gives 0.93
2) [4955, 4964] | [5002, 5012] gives 0.83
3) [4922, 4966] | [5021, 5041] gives 0.86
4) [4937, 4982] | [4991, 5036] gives 0.87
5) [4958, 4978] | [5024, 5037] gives 0.85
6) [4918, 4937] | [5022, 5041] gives 0.87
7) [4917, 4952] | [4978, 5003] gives 0.94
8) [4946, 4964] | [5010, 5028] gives 0.86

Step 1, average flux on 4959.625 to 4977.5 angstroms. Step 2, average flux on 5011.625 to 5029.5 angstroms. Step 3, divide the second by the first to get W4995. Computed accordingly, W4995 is 0.9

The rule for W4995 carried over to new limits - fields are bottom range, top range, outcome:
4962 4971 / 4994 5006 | 0.87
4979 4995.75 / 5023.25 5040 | 0.92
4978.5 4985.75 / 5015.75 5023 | 0.98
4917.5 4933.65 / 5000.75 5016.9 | 0.85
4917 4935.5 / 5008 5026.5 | 0.88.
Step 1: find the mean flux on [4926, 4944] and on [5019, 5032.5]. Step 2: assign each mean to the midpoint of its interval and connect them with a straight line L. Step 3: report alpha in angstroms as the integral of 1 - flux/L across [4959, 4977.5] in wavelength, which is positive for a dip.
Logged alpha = -0.9 angstroms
